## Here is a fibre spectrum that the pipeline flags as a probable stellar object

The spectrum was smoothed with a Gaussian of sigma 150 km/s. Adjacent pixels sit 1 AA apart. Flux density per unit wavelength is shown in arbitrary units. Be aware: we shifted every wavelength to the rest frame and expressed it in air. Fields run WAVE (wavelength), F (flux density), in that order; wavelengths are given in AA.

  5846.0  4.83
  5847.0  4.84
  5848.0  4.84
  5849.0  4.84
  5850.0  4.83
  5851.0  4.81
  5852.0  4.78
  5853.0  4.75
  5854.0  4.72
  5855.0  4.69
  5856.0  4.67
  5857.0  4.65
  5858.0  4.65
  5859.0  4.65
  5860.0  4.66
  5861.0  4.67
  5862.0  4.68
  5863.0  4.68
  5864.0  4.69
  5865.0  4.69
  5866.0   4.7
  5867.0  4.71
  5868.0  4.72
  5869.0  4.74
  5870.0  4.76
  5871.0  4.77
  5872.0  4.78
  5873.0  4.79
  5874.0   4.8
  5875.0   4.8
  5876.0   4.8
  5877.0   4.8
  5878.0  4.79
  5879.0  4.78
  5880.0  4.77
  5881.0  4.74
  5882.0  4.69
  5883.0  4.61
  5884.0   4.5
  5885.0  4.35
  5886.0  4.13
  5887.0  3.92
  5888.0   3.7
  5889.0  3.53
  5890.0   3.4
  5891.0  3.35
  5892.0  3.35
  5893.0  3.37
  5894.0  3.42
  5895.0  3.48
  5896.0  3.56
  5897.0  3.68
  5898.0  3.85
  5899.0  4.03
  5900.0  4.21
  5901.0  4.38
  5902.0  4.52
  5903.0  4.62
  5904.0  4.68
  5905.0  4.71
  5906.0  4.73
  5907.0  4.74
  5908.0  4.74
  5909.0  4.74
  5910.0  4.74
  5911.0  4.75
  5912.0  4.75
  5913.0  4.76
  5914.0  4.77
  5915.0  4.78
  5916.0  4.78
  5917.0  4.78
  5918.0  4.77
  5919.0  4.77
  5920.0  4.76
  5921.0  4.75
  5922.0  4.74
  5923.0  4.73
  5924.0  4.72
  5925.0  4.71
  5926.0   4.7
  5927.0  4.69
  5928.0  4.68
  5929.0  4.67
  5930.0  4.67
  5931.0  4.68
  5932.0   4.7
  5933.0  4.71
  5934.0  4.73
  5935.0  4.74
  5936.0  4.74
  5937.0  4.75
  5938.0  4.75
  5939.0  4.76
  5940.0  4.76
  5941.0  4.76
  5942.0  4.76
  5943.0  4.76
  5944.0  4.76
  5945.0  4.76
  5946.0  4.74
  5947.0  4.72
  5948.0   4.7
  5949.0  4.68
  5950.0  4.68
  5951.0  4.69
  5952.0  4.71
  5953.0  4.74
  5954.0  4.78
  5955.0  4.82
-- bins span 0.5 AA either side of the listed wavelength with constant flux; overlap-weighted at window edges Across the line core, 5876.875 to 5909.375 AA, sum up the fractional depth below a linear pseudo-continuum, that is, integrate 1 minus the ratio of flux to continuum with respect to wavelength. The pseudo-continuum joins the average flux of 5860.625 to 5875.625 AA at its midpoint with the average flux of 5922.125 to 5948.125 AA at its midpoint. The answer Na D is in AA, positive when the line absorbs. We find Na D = 3.6 AA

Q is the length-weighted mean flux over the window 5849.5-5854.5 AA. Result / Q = 4.78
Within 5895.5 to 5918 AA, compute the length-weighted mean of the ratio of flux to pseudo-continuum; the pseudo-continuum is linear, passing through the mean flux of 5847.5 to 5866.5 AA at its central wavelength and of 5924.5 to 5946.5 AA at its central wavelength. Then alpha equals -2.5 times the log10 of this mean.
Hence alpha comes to 0.05 mag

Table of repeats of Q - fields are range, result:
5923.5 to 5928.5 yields 4.7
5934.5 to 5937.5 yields 4.74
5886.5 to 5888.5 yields 3.81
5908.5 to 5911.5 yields 4.74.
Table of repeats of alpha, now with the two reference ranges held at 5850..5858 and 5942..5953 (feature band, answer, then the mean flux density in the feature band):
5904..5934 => 0.00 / 4.73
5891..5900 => 0.29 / 3.61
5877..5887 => 0.04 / 4.57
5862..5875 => 0.00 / 4.74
